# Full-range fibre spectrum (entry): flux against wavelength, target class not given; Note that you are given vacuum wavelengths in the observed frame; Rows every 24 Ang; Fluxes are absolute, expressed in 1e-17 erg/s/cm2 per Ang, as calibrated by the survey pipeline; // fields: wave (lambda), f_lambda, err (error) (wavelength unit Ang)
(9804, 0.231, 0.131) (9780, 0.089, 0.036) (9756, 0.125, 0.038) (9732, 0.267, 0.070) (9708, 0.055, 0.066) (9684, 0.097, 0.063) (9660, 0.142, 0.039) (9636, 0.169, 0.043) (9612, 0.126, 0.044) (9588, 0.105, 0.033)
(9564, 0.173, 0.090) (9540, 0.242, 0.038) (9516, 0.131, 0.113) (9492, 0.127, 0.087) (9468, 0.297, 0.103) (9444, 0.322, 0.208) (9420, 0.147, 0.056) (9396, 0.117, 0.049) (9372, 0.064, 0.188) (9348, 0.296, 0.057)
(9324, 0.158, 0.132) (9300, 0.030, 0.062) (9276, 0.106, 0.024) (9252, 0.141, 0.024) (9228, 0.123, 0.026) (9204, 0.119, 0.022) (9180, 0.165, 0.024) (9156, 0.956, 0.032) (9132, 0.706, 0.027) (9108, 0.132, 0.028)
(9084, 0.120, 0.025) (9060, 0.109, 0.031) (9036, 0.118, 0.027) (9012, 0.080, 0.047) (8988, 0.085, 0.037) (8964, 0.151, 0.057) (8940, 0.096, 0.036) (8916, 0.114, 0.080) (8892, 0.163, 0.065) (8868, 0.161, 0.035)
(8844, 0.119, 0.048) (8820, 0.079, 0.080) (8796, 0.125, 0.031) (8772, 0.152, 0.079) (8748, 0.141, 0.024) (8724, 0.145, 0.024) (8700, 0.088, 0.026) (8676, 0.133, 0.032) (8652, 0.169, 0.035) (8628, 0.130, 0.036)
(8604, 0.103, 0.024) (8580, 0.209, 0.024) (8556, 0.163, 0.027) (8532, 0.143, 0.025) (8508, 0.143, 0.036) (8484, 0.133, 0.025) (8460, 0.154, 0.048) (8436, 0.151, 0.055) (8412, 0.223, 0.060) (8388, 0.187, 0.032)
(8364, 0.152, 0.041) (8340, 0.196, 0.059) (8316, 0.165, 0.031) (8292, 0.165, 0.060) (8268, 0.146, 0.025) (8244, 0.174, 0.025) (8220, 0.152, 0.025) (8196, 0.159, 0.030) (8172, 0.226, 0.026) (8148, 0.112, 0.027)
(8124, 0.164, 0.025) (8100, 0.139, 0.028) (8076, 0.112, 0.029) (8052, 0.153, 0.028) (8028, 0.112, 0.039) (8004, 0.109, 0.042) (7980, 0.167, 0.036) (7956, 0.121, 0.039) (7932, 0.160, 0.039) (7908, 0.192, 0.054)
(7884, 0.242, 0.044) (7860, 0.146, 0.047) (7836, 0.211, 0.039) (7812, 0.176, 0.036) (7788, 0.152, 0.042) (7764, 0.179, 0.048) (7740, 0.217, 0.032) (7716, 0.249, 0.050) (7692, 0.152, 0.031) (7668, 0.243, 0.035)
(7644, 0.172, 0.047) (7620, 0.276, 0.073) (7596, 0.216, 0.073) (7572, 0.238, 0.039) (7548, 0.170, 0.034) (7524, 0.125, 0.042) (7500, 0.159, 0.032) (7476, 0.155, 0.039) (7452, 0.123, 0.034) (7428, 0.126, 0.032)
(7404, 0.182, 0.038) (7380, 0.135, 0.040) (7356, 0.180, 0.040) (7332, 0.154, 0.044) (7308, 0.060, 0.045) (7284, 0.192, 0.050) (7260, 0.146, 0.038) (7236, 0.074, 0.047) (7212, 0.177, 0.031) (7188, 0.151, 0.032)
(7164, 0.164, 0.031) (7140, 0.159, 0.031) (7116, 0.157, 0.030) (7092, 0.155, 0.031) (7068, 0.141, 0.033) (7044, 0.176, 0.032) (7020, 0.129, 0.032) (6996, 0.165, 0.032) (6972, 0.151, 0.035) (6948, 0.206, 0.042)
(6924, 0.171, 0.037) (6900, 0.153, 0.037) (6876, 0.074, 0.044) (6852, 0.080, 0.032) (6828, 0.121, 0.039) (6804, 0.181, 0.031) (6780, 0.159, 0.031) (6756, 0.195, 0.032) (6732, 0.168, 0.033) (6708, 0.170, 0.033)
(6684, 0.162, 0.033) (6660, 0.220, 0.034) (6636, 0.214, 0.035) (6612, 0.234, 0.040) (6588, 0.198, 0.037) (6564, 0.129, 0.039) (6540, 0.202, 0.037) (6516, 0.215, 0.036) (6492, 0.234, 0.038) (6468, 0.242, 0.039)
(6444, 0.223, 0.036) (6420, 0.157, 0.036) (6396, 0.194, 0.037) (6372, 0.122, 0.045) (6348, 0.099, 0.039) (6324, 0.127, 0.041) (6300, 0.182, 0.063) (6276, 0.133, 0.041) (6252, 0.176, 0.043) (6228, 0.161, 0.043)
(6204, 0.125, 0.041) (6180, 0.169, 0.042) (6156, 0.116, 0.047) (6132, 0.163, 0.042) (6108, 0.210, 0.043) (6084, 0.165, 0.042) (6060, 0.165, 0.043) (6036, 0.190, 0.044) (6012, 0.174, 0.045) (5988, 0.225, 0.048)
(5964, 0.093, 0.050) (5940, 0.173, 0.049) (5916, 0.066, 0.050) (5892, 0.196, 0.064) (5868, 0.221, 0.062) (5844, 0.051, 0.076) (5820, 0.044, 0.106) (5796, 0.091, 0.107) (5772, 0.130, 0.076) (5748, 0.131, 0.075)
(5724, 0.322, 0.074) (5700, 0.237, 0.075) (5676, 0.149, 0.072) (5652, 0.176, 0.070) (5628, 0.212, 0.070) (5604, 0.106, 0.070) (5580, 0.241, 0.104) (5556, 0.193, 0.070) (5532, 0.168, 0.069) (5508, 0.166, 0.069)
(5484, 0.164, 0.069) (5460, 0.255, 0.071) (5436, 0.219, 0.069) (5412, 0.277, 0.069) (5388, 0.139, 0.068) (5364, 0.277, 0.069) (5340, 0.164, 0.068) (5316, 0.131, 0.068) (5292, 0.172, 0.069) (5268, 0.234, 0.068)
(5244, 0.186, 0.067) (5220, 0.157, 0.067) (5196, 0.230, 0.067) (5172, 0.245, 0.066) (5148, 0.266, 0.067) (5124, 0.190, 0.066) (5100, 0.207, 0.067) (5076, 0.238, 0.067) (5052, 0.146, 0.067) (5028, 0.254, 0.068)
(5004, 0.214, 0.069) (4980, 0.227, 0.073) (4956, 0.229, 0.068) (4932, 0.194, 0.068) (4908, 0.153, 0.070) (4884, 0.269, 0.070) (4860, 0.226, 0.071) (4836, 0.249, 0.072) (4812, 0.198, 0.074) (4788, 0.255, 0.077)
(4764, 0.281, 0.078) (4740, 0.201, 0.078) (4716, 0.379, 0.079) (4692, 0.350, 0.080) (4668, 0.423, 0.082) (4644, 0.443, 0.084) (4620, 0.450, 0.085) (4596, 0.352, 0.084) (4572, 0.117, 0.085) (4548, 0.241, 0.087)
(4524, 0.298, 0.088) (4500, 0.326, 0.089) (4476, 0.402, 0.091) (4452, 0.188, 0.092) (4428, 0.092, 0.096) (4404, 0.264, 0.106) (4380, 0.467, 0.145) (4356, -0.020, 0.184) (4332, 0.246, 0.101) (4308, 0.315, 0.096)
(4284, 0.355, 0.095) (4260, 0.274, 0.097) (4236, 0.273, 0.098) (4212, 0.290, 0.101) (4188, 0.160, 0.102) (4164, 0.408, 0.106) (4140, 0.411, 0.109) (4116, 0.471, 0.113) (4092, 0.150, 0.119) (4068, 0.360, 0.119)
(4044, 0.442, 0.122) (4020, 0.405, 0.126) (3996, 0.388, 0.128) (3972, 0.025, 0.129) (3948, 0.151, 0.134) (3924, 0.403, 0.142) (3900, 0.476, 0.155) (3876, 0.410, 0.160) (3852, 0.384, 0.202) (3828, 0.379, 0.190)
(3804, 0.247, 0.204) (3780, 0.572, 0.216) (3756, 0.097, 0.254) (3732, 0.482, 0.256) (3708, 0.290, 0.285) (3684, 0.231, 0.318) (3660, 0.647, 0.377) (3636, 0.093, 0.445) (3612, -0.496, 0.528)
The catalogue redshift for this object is 1.453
